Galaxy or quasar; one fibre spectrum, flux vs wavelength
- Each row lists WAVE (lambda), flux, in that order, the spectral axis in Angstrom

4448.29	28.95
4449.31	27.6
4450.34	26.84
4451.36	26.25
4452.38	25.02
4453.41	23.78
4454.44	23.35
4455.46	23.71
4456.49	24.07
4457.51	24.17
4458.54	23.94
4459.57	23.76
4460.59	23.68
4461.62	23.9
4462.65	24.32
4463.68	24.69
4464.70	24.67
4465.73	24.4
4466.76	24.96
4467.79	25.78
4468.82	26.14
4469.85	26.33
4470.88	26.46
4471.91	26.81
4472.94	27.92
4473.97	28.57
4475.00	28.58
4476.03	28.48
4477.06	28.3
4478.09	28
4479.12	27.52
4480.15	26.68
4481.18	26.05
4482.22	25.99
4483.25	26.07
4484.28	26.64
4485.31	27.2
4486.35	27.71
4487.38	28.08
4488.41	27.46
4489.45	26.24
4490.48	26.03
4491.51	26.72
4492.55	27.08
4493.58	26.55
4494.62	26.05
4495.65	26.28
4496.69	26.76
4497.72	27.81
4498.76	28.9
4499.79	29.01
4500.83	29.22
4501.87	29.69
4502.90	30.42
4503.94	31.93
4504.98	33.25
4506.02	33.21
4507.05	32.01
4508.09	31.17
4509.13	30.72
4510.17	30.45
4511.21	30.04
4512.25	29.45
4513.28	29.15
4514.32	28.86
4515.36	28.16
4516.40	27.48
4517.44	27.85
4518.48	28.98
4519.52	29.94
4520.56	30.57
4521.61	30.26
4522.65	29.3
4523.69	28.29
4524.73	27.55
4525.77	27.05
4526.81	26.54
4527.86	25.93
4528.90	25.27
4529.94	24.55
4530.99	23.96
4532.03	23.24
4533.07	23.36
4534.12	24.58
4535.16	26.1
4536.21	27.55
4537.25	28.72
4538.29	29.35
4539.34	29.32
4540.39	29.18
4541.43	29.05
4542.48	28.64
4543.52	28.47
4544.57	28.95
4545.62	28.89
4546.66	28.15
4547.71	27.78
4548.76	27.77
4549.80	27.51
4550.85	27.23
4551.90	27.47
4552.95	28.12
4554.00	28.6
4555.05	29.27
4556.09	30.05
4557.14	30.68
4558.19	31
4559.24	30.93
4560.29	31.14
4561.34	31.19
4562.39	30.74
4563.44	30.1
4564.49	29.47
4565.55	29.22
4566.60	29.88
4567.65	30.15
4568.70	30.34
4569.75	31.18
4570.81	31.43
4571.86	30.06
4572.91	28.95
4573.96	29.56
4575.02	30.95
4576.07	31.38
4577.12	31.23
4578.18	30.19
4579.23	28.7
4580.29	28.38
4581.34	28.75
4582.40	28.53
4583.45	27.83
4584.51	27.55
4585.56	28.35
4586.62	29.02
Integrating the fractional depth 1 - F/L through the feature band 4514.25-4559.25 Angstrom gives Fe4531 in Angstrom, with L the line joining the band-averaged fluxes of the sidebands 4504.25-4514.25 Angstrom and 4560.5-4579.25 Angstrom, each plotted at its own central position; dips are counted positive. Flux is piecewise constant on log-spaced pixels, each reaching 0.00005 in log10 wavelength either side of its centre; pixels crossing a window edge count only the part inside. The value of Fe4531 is 4.0 Angstrom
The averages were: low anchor 31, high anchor 30.3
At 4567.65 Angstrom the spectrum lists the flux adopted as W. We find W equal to 30.15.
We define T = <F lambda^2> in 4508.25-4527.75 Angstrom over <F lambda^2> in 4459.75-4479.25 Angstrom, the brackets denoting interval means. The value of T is 1.1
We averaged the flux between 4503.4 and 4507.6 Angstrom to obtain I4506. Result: 32.6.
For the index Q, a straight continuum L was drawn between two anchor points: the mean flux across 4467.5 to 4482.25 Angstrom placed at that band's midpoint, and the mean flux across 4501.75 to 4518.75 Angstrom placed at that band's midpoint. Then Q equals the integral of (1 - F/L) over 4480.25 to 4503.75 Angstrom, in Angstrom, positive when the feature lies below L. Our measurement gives 1.0 Angstrom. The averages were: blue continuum 27.2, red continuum 30.2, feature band 27.4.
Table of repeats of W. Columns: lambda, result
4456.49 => 24.07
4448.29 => 28.95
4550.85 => 27.23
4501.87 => 29.69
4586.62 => 29.02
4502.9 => 30.42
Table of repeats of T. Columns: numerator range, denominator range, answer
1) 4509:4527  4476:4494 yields 1.09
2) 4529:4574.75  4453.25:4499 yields 1.13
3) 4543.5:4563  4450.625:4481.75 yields 1.18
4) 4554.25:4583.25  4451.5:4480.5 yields 1.23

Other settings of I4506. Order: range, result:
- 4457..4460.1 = 24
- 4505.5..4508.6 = 32.2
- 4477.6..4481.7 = 27.1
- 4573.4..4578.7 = 30.6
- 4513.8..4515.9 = 28.5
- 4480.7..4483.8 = 26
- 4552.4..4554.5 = 28.3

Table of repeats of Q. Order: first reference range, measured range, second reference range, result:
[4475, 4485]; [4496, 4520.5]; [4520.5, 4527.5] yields -1.6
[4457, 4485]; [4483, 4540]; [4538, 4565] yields -1.0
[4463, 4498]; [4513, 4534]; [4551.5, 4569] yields 0.9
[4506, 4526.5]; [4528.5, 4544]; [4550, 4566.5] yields 1.4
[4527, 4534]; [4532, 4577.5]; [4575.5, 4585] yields -3.9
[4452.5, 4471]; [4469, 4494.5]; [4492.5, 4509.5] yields -0.1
